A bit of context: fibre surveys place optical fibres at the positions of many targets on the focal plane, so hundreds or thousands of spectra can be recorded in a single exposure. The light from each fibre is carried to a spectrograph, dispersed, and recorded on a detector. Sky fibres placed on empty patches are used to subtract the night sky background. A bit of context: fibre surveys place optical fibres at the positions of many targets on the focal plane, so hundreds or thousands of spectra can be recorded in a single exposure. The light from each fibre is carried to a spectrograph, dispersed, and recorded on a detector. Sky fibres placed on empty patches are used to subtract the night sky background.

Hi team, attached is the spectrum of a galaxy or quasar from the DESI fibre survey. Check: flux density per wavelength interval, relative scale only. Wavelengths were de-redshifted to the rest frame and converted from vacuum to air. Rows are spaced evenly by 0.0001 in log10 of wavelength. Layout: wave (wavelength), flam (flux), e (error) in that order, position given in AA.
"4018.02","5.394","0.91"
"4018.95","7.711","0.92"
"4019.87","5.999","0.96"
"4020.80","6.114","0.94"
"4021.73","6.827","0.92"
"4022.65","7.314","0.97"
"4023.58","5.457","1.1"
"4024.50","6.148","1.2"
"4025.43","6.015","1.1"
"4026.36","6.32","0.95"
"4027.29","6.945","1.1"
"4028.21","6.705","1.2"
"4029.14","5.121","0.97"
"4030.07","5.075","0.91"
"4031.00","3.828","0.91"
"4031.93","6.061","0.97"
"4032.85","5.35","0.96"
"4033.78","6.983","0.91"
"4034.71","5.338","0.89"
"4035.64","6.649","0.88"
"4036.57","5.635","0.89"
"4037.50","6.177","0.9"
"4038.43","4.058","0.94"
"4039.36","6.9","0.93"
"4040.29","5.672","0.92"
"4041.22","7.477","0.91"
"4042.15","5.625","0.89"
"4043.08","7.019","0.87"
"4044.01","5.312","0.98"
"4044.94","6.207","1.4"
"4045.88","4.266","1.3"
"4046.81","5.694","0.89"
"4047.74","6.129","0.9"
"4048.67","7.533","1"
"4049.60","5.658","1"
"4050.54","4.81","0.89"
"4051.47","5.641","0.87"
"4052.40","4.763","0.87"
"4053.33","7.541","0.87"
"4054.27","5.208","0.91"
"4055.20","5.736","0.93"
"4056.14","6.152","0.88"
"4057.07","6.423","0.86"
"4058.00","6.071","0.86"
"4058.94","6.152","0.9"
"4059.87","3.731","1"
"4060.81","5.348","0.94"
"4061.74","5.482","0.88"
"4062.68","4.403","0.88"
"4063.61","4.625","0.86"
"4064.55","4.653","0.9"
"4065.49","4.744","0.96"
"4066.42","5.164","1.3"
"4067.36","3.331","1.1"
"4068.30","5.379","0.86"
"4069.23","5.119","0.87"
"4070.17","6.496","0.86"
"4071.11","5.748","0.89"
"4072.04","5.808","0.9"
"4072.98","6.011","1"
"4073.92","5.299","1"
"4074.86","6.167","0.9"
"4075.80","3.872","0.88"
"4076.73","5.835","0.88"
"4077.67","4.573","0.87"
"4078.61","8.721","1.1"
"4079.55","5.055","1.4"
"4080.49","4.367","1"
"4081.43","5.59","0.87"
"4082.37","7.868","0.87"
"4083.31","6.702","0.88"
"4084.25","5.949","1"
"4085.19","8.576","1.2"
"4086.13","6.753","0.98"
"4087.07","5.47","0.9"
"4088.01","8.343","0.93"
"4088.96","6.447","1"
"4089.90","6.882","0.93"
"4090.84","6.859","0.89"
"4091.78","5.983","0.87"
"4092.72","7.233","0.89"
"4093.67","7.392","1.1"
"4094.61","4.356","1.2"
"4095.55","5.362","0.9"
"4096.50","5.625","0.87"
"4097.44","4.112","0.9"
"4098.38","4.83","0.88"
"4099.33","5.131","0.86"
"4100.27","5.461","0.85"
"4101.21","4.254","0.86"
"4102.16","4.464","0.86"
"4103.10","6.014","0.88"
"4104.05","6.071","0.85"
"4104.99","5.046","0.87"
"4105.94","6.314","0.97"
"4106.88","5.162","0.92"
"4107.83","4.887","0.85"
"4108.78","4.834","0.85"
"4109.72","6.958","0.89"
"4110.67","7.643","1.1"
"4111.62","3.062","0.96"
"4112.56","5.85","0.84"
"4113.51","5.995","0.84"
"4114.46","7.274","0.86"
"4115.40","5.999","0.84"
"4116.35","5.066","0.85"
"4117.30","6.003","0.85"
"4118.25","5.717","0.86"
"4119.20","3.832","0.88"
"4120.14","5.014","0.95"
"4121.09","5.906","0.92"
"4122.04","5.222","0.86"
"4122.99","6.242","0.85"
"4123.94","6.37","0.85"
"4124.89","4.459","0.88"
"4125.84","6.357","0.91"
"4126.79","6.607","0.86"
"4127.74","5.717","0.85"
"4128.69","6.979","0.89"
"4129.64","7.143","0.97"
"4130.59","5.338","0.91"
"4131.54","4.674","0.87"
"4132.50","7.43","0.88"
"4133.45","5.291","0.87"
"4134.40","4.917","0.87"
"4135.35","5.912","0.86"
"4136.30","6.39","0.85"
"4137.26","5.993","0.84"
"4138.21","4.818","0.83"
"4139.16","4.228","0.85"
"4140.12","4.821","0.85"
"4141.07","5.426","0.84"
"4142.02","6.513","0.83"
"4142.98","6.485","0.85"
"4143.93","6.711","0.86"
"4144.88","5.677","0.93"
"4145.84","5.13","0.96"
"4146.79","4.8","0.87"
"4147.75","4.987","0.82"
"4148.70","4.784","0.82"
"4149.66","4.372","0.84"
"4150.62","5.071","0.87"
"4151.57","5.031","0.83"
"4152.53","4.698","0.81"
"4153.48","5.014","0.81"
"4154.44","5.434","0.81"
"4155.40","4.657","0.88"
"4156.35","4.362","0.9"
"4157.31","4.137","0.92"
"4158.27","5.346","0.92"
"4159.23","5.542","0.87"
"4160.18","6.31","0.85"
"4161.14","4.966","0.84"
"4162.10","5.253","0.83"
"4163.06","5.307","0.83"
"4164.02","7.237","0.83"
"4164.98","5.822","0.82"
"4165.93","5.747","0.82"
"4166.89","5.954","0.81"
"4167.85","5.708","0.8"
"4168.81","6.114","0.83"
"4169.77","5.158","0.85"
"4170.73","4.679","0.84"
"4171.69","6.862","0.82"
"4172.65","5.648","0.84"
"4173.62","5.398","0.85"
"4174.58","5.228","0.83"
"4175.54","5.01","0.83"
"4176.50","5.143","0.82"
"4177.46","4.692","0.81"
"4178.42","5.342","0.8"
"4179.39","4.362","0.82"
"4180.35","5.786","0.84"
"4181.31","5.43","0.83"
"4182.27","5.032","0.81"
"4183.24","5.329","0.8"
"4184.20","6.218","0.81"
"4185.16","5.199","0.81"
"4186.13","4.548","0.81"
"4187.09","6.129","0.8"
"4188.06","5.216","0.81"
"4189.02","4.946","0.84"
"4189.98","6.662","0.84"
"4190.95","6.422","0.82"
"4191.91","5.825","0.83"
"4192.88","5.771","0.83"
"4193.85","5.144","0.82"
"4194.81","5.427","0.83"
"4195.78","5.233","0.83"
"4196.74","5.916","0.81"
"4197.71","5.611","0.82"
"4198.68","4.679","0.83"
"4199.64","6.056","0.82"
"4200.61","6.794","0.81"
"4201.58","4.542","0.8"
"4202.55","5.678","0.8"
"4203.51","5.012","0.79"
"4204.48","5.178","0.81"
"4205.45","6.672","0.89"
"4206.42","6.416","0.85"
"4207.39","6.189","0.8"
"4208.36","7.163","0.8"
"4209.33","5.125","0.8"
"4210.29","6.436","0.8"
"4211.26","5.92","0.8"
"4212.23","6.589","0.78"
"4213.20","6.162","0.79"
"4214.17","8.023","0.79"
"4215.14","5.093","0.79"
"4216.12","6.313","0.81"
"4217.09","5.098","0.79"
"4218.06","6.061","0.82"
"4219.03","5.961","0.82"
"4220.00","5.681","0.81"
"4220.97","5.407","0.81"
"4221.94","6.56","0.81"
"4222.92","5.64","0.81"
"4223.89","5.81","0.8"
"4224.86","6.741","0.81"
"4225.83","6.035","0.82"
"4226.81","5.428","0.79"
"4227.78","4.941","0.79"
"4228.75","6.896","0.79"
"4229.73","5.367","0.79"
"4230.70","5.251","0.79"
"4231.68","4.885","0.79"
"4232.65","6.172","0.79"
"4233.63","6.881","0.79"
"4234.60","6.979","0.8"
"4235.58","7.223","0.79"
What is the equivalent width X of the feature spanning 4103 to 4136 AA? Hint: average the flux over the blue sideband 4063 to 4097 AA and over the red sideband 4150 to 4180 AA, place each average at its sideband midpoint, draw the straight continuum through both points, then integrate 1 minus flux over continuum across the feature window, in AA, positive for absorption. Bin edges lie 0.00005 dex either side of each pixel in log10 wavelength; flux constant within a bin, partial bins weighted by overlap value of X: -0.7 AA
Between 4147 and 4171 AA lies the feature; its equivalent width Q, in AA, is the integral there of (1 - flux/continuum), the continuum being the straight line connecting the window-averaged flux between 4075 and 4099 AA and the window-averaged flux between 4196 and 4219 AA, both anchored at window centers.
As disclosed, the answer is 2.9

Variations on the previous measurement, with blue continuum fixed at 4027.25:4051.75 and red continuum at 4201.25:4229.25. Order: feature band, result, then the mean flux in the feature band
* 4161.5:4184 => 1.66 AA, 5.49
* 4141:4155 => 1.37 AA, 5.33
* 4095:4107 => 1.35 AA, 5.22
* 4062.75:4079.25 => 1.40 AA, 5.36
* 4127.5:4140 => 0.37 AA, 5.73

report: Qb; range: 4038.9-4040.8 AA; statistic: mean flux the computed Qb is 6.31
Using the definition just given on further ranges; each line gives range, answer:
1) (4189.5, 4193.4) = 6.15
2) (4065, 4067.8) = 4.42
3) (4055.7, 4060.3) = 5.73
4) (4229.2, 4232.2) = 5.2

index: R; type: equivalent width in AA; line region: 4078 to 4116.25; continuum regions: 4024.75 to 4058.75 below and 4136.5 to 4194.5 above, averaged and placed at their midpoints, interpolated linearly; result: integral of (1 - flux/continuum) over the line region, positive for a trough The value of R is -1.9 AA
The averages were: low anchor 5.89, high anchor 5.4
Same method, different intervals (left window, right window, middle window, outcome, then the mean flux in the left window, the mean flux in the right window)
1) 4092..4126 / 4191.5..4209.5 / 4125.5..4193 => 1.5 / 5.54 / 5.71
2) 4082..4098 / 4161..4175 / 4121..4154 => 2.3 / 6.45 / 5.69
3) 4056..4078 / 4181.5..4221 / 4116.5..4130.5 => -0.8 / 5.27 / 5.78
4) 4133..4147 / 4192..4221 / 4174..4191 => 1.2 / 5.56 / 5.85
